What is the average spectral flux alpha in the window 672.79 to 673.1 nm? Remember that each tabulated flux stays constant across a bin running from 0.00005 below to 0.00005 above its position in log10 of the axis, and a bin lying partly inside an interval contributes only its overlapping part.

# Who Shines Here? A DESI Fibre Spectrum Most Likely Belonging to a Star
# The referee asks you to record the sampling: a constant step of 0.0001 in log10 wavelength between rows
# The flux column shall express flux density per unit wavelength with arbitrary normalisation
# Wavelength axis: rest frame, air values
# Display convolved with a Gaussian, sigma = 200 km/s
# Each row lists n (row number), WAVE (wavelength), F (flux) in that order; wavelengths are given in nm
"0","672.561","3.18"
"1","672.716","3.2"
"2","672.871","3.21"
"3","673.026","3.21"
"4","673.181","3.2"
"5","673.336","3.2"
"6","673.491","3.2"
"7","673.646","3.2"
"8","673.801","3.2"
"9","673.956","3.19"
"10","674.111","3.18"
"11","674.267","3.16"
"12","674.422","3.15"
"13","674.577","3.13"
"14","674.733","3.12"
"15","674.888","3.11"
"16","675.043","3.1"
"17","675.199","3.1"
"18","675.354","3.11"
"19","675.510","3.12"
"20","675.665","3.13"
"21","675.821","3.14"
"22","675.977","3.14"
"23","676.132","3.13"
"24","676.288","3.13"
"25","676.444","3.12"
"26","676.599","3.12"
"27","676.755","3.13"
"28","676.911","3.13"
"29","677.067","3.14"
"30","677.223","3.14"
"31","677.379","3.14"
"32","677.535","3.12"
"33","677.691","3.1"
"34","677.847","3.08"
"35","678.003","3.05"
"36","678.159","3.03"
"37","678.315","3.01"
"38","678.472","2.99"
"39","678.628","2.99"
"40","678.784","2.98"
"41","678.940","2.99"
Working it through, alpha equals 3.21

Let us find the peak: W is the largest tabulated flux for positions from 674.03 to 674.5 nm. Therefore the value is 3.18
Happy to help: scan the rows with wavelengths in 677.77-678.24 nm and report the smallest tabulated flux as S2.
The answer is 3.03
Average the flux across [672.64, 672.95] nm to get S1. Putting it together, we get 3.2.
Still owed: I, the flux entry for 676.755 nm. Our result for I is 3.13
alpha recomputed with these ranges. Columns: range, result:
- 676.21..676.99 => 3.13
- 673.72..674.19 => 3.19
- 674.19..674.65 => 3.15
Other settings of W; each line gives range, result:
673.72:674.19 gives 3.2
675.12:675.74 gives 3.13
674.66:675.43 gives 3.12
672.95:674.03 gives 3.21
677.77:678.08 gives 3.08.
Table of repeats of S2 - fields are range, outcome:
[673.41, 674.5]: 3.15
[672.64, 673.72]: 3.2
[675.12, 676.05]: 3.1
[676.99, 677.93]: 3.08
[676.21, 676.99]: 3.12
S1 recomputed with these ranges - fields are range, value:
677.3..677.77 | 3.12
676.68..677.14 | 3.13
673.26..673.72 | 3.2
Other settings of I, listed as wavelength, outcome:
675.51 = 3.12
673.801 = 3.2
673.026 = 3.21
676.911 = 3.13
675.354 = 3.11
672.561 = 3.18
